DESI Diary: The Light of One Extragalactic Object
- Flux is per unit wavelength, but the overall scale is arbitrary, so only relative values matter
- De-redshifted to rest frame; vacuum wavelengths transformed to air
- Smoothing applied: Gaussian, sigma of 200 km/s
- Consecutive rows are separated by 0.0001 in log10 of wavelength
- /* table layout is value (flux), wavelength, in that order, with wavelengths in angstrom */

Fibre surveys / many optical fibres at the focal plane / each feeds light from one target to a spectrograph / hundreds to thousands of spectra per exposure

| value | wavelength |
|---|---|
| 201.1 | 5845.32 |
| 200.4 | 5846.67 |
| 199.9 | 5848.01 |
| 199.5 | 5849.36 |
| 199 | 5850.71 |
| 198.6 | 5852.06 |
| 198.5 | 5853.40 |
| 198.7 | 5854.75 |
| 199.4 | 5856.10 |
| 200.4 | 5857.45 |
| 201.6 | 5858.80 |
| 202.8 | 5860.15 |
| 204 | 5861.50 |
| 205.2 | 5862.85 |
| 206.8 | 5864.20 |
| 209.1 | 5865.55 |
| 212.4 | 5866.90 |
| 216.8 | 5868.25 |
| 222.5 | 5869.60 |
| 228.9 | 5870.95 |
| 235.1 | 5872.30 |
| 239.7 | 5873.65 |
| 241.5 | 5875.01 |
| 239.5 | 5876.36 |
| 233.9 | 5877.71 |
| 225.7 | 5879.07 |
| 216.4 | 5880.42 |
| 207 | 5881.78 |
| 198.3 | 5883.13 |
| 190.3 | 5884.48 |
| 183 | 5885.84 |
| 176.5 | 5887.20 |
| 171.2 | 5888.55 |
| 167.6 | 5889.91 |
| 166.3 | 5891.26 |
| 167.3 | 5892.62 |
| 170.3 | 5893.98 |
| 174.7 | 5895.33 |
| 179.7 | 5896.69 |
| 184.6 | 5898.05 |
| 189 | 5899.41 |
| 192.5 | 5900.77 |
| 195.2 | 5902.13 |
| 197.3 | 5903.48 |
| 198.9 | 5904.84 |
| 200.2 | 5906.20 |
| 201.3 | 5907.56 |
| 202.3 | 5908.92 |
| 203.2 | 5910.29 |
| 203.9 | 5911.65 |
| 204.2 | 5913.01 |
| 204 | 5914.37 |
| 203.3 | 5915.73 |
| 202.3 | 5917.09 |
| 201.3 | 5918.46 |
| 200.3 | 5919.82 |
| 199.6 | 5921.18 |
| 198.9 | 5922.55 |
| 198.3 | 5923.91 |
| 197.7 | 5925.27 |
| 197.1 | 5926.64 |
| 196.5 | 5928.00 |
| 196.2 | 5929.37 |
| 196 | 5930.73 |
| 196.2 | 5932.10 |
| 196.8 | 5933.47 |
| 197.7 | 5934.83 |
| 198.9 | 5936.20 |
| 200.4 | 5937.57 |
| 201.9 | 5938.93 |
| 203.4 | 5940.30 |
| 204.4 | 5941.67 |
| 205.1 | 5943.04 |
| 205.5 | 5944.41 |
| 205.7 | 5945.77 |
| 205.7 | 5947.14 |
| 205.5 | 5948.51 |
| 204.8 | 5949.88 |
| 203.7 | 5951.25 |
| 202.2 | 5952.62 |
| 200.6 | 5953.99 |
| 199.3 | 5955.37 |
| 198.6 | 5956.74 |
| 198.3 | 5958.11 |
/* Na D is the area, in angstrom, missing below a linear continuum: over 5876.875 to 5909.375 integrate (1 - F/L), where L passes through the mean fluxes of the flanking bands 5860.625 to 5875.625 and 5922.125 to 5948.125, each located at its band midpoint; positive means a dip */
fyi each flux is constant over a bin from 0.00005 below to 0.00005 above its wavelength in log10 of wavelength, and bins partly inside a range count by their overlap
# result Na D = 3.2 angstrom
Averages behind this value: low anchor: 220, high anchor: 200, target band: 191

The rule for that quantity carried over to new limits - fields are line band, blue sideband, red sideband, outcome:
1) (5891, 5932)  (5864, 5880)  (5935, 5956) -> 3.7 angstrom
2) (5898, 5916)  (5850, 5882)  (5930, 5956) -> 0.8 angstrom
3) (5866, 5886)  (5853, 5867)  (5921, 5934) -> -1.8 angstrom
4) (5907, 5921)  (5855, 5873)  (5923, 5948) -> 0.1 angstrom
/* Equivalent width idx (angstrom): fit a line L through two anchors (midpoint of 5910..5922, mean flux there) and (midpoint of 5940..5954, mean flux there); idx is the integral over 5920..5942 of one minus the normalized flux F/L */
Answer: 0.51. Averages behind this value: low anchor 202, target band 199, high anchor 204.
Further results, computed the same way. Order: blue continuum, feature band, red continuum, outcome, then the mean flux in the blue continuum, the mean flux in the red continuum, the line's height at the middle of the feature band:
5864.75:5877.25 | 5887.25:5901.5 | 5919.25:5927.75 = 2.53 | 227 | 199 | 215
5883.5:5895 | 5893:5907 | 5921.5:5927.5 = -0.46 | 175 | 198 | 182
